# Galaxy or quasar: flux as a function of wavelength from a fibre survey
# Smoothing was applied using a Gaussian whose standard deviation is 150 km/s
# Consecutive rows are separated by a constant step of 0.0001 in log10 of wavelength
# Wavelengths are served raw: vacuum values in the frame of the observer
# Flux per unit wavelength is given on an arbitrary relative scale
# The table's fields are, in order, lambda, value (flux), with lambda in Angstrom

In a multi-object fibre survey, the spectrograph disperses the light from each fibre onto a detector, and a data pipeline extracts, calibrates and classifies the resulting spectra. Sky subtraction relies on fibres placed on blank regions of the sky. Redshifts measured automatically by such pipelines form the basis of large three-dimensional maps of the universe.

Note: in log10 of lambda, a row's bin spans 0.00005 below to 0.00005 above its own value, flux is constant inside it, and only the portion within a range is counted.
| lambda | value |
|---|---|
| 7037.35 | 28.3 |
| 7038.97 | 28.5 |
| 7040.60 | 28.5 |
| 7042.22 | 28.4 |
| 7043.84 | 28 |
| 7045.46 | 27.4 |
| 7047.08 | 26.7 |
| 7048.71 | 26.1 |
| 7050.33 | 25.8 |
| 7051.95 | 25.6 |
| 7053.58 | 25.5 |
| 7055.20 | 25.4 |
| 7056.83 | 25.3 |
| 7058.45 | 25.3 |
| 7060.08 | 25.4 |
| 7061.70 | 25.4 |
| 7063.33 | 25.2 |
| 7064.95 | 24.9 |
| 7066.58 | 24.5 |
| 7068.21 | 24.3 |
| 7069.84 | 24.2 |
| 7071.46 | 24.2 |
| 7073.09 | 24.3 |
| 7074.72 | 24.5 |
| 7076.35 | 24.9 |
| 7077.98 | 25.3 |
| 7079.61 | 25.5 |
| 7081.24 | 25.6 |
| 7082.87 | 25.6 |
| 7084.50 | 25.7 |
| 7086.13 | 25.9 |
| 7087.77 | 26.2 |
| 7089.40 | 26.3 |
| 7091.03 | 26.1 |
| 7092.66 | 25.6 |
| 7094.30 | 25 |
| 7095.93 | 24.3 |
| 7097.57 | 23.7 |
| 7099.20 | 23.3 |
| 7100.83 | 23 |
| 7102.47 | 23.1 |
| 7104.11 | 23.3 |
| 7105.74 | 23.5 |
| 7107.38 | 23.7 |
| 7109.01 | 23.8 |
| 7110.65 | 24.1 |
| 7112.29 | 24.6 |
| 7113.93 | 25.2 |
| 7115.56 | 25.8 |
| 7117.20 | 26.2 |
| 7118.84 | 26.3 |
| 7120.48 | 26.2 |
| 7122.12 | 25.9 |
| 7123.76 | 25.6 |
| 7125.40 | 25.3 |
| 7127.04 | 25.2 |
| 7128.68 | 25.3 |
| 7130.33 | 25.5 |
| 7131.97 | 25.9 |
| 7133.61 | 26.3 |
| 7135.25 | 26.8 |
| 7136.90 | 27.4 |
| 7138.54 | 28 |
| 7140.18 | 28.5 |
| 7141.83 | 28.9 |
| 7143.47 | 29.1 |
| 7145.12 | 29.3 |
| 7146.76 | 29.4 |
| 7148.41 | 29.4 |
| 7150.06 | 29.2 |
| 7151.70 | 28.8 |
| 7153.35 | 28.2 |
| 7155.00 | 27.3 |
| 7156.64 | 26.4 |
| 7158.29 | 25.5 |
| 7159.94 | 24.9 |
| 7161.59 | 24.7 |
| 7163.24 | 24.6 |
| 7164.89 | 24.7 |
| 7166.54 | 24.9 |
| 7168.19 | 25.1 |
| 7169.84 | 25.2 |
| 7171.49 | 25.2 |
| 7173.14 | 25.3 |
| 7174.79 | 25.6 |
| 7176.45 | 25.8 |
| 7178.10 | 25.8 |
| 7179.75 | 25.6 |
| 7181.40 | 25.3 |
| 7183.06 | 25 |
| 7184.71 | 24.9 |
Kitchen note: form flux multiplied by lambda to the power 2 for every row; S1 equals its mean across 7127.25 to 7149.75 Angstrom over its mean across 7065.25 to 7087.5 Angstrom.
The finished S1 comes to 1.1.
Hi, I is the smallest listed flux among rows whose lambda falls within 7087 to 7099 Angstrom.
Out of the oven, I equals 23.7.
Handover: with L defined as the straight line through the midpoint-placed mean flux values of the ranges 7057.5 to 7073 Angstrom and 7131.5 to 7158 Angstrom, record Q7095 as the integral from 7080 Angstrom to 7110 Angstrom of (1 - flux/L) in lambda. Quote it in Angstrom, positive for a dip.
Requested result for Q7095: 1.6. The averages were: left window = 24.8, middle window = 24.7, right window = 28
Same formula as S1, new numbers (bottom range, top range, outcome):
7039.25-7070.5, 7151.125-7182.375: 1.02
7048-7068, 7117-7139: 1.05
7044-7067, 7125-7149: 1.09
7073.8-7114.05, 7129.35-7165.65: 1.12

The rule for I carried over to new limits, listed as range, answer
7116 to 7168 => 24.6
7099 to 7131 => 23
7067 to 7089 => 24.2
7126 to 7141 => 25.2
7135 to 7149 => 26.8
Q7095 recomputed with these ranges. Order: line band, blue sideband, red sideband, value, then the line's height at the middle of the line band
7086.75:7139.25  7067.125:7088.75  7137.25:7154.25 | 3.53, 27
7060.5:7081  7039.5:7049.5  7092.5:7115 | 0.91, 26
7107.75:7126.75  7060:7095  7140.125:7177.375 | 0.47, 26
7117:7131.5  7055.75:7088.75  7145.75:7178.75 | 0.06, 25.8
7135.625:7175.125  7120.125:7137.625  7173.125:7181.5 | -1.76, 25.8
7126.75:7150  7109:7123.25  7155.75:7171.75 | -2.13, 25.3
